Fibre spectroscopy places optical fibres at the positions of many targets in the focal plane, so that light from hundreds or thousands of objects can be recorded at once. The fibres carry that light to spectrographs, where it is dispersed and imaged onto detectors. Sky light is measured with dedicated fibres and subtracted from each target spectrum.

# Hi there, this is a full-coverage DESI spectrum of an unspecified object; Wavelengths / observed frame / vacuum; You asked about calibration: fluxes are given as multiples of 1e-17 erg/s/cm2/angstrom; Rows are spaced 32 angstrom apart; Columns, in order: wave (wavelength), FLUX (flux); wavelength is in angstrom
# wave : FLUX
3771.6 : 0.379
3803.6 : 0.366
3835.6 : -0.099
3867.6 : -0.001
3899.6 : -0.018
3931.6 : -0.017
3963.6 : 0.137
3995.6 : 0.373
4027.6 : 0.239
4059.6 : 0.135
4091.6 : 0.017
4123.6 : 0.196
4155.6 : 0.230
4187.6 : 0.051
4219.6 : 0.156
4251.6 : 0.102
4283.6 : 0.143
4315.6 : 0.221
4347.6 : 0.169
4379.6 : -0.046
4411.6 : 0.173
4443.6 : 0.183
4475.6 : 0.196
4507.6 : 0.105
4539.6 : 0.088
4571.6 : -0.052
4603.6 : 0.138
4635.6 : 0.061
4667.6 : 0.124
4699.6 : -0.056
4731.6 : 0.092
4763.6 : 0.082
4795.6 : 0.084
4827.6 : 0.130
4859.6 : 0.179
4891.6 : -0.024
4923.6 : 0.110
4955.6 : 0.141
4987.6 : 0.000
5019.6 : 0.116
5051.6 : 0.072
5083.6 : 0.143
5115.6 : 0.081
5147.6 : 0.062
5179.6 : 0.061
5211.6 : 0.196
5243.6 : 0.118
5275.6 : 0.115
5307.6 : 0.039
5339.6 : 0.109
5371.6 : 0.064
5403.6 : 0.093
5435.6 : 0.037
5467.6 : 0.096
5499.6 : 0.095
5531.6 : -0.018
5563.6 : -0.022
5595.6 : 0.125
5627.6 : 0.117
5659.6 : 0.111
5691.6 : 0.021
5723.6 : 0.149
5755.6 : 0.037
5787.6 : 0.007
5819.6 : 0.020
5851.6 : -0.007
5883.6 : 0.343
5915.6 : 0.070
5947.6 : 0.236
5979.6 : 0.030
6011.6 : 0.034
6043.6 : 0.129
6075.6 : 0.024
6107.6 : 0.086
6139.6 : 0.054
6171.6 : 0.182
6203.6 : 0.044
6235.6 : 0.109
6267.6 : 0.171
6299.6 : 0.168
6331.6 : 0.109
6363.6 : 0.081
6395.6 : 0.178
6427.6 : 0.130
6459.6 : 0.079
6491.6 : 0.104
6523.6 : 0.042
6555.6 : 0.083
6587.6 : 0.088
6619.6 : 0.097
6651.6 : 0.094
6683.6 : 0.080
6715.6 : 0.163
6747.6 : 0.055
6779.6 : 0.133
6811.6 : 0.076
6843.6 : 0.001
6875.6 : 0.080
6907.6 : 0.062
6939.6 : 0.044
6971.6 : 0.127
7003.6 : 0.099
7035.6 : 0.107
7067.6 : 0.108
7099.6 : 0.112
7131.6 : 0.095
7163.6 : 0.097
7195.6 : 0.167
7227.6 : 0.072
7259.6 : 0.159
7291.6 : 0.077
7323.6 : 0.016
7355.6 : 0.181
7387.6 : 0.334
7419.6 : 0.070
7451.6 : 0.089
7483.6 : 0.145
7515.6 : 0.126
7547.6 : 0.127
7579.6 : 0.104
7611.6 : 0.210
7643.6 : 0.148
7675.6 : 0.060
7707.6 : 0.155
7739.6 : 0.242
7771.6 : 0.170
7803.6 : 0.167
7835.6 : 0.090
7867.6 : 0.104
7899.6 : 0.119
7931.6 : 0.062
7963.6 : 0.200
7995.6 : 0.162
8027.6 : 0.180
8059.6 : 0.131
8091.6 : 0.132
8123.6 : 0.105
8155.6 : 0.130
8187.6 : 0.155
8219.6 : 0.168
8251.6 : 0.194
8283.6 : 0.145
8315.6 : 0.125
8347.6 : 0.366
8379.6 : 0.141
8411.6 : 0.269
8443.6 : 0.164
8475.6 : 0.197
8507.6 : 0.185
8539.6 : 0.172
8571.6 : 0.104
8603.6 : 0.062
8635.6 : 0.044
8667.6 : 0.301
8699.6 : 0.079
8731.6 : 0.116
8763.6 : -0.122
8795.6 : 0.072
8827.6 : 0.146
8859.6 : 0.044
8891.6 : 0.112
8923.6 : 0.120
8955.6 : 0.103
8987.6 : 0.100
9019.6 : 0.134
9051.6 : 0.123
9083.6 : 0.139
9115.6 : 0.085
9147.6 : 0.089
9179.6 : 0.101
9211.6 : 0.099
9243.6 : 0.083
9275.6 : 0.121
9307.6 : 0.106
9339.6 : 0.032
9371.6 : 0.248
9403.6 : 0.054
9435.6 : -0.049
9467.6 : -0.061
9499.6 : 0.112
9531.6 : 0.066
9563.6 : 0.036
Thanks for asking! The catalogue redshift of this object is 0.978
